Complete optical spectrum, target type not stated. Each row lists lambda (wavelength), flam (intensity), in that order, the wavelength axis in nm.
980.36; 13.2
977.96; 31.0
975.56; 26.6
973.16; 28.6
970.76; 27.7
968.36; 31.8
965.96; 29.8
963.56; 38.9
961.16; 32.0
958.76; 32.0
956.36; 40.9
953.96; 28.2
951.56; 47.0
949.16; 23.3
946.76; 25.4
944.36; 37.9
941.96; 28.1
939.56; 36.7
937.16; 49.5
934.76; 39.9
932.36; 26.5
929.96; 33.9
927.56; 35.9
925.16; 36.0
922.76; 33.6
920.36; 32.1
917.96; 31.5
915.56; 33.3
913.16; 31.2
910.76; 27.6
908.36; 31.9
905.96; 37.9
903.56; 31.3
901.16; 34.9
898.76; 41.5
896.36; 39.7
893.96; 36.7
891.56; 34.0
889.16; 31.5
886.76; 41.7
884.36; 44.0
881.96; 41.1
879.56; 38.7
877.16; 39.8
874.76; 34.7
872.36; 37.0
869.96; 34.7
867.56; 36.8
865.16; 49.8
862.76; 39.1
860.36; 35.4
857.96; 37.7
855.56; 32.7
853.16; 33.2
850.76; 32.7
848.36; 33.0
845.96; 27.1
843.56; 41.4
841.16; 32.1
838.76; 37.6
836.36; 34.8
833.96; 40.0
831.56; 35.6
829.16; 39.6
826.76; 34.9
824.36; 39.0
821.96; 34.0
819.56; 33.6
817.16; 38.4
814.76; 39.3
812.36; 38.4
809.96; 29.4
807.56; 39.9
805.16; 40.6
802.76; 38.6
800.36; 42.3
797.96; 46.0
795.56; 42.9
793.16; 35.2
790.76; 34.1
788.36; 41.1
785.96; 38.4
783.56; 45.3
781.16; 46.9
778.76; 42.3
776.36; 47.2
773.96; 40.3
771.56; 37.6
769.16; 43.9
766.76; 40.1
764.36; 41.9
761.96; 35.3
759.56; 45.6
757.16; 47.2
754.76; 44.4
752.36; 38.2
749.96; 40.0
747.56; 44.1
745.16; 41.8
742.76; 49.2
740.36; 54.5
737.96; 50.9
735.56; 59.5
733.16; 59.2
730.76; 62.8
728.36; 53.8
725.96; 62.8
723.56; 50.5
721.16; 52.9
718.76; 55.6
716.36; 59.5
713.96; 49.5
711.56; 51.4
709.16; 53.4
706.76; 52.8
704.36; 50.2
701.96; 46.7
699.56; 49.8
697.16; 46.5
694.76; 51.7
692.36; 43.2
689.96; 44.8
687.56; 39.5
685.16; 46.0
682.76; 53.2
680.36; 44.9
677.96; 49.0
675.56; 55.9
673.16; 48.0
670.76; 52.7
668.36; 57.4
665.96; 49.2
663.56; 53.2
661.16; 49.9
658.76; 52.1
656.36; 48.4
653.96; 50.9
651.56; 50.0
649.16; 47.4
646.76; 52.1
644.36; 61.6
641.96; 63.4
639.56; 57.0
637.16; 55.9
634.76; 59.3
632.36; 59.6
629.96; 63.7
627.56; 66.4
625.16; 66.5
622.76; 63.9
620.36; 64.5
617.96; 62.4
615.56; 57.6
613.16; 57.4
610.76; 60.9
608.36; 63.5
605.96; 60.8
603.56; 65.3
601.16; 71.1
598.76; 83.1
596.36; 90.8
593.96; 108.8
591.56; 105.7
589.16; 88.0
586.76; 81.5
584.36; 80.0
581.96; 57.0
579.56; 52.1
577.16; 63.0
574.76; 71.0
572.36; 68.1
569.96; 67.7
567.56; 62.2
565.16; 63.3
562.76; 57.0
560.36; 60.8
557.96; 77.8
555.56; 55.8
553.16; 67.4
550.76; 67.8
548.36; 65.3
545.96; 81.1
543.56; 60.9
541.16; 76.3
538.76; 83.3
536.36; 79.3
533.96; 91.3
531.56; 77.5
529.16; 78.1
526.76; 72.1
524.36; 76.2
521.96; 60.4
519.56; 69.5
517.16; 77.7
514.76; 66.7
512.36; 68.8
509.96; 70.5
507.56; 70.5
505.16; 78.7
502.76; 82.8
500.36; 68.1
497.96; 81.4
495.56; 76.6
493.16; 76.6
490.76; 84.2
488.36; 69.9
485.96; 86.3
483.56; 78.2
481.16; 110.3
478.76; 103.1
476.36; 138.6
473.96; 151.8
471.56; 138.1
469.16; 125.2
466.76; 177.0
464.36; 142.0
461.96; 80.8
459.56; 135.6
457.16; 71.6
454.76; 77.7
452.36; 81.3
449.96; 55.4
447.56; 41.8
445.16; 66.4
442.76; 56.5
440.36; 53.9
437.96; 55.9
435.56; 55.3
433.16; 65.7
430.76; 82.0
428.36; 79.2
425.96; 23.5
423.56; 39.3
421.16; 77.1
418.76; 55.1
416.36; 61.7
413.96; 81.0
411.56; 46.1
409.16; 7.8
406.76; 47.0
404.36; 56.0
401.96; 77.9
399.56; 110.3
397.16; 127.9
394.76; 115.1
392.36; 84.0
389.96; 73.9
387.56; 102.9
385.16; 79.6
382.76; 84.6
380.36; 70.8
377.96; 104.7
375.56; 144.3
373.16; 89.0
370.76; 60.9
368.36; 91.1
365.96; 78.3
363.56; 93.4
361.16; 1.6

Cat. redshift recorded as 2.827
